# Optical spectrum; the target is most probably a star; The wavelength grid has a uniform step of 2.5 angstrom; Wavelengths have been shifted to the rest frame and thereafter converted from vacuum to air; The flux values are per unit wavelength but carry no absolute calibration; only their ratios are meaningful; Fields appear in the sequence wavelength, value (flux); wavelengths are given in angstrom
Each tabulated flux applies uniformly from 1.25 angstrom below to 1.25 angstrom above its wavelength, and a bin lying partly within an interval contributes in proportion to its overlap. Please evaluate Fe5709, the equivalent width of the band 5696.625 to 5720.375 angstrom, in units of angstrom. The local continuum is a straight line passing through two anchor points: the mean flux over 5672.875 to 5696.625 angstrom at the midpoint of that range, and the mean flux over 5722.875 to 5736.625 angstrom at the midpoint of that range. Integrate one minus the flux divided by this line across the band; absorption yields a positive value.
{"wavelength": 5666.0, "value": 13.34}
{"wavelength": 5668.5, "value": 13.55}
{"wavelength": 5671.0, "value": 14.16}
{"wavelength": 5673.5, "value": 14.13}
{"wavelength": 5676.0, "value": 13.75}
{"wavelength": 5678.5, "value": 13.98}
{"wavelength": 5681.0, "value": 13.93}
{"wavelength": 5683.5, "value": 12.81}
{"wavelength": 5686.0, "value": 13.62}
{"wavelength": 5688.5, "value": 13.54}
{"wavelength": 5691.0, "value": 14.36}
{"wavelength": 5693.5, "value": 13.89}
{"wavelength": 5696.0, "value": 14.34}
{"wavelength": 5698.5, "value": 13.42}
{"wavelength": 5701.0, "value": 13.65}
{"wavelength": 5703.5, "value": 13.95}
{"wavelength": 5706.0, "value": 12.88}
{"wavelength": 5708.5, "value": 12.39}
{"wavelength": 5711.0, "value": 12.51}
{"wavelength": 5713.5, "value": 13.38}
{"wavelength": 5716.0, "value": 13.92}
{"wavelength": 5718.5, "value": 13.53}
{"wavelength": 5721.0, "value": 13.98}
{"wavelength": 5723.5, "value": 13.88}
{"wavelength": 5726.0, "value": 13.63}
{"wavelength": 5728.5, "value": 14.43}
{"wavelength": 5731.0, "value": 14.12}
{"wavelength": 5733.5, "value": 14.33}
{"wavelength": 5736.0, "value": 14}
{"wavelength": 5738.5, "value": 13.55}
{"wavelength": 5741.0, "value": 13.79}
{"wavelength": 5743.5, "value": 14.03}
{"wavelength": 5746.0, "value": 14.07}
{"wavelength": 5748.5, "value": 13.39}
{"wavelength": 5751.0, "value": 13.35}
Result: 1.0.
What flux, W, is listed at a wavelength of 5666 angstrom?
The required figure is 13.34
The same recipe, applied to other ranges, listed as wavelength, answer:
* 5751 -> 13.35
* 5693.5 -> 13.89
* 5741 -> 13.79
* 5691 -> 14.36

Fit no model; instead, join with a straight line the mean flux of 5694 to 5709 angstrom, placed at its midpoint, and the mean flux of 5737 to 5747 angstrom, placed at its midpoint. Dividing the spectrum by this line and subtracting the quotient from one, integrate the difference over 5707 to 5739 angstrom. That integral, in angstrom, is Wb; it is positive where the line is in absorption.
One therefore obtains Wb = 0.1 angstrom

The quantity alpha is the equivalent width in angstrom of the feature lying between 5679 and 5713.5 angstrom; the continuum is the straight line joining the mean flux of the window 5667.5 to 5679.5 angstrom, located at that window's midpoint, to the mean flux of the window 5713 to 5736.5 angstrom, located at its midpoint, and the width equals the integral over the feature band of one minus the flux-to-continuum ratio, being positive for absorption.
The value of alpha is 1.1 angstrom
